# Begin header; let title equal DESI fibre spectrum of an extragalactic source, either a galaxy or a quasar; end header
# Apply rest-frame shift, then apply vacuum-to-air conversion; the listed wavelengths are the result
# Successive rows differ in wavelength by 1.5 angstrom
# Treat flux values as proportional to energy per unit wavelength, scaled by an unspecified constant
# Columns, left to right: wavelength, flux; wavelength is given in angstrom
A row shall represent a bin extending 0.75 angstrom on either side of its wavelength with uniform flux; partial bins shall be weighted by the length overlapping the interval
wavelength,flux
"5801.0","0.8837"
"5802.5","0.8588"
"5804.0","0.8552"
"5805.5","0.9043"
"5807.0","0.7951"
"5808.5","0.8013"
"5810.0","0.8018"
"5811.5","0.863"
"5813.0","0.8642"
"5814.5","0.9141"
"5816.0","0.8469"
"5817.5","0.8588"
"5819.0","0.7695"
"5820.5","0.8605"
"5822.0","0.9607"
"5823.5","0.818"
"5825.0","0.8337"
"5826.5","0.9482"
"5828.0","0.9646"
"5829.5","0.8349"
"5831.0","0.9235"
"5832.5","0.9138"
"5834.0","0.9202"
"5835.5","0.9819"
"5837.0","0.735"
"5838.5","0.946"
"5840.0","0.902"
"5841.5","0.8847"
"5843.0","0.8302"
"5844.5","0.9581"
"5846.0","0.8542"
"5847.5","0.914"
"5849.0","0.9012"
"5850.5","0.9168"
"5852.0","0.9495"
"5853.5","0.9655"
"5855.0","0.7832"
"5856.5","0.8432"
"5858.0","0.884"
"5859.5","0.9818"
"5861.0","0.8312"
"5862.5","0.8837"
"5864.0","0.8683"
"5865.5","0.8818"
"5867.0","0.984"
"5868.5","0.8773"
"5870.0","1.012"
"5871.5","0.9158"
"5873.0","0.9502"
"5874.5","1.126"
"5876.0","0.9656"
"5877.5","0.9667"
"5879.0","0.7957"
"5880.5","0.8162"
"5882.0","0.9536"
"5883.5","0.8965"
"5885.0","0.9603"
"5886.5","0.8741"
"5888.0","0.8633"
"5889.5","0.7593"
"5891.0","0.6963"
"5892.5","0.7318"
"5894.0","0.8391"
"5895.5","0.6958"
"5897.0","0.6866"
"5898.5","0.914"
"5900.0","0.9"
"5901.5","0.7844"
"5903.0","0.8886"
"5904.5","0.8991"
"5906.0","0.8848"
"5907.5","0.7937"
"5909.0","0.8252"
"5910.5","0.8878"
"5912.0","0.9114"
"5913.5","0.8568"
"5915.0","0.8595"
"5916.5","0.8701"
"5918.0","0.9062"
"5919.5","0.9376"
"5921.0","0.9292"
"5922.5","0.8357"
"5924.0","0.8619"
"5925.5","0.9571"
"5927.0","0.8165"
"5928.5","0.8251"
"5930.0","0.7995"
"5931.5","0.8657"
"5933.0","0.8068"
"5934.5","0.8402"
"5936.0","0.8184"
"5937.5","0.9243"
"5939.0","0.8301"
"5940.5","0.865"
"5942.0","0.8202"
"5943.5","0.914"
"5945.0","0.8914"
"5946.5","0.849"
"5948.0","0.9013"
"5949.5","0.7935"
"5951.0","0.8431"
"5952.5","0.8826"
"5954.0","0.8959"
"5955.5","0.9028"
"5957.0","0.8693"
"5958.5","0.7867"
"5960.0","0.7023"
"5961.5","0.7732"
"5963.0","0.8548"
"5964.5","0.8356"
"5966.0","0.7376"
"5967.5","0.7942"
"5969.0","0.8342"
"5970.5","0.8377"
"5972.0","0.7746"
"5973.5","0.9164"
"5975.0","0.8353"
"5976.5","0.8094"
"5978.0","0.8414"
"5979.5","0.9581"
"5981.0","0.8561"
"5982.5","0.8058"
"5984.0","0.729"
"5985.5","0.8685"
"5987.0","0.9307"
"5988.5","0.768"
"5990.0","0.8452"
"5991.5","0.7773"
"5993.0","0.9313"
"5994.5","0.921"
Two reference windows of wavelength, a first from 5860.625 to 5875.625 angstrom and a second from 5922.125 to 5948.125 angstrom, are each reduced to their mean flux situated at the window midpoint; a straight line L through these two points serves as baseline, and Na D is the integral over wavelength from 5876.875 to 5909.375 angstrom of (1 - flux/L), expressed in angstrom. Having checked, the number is 2.48 angstrom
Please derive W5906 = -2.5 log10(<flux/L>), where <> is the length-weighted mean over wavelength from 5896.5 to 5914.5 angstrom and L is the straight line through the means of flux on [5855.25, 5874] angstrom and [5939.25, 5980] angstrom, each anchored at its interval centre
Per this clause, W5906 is 0.03 mag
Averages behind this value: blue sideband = 0.909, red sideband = 0.841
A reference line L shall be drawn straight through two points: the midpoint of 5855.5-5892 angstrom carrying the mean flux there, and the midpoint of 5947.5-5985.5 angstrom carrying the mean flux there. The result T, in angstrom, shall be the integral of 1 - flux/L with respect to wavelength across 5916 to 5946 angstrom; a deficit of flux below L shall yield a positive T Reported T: -0.3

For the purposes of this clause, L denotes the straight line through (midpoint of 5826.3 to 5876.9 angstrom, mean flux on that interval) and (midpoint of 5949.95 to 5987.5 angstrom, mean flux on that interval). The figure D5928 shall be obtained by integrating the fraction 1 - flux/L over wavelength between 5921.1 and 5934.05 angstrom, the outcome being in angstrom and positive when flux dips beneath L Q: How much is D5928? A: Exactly 0.17 angstrom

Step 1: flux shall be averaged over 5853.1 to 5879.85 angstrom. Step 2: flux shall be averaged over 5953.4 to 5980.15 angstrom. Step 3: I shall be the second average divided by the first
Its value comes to 0.9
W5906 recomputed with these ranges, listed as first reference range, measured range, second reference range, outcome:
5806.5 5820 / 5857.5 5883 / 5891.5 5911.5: -0.117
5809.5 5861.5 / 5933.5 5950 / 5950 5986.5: -0.022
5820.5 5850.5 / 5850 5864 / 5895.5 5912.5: -0.014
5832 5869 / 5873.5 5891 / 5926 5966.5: -0.026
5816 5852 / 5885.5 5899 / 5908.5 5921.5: 0.133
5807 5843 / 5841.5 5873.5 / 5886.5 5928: -0.051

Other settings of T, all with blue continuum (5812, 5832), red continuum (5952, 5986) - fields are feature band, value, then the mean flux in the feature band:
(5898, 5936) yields -0.83 angstrom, 0.865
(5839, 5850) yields -0.30 angstrom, 0.894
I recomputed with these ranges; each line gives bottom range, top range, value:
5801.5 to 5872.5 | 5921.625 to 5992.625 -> 0.95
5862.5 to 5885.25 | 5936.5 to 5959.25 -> 0.93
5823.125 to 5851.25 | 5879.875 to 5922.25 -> 0.95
